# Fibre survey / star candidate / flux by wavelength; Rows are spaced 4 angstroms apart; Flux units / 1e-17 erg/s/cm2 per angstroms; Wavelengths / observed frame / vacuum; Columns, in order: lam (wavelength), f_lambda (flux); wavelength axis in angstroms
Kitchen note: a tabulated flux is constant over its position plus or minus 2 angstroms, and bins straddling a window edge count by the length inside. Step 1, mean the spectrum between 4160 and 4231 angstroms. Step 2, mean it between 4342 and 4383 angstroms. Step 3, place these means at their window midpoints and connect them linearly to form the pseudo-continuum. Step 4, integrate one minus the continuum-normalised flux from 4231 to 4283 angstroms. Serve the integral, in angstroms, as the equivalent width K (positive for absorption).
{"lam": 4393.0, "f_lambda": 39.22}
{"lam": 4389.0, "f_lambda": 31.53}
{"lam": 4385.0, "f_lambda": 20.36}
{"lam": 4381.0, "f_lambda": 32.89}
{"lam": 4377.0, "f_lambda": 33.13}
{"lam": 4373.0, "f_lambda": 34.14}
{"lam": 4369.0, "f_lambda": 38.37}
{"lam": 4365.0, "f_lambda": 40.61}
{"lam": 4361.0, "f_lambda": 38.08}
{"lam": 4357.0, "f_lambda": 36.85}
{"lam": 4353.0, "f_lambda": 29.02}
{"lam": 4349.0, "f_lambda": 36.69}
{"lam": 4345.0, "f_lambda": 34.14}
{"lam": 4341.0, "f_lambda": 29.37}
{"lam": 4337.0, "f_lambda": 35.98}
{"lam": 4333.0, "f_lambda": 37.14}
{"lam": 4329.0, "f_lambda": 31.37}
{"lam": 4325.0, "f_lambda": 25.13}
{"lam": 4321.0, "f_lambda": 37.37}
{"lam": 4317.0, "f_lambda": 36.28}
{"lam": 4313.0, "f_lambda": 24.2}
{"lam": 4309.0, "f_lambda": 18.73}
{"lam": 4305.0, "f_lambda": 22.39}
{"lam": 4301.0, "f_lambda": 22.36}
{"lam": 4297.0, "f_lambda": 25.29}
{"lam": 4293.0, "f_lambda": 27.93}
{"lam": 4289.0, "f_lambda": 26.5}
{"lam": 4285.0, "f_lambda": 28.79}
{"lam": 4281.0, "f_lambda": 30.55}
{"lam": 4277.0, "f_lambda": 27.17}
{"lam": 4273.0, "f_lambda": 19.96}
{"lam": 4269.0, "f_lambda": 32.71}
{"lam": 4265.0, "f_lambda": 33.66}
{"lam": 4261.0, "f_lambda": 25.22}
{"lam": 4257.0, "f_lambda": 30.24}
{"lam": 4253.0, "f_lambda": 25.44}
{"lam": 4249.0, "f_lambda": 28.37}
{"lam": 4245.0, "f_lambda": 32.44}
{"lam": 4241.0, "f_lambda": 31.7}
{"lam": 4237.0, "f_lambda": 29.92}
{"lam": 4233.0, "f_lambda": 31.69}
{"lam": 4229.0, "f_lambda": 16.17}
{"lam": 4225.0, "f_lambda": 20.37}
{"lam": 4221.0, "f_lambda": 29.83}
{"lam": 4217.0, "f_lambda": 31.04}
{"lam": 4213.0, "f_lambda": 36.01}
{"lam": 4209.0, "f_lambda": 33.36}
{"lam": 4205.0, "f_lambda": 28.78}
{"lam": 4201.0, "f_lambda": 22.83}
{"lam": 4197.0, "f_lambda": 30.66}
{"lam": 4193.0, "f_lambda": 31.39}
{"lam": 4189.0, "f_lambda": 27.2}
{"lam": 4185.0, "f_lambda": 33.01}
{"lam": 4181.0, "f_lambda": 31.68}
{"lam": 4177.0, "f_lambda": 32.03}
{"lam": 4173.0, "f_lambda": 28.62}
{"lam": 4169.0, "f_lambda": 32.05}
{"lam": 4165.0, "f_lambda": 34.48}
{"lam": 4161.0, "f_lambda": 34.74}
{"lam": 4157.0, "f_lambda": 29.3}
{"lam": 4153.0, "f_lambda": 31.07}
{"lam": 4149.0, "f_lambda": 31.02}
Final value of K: 4.1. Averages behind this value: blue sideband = 29.6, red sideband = 35.2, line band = 29.2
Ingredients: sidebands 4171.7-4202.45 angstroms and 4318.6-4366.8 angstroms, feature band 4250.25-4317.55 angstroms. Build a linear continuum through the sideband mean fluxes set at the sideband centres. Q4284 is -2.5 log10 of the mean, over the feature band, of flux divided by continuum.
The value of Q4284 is 0.215 mag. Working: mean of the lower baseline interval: 29.8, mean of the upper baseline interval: 34.3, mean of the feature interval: 26.7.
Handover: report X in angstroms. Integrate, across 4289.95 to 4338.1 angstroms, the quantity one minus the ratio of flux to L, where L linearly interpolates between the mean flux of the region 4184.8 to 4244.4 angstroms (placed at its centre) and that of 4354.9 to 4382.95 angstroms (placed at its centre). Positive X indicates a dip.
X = 7.5 angstroms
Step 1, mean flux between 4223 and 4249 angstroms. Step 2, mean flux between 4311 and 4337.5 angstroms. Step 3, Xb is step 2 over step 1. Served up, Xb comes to 1.2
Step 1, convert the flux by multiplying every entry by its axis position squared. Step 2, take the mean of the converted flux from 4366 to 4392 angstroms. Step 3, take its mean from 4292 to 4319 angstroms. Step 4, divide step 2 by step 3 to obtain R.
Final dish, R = 1.33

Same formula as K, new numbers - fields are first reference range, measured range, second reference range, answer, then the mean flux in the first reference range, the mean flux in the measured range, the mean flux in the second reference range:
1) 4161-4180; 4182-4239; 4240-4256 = 3.60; 32.1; 28.8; 29.4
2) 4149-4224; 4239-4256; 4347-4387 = 1.27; 30.9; 29.5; 34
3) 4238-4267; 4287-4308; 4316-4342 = 4.72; 29.6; 24.6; 33.3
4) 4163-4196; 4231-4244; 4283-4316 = -1.40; 31.3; 31.2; 24.9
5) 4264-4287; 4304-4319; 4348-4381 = 2.81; 28.6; 25.6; 35.7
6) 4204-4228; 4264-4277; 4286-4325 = -0.17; 29.4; 28.2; 26.8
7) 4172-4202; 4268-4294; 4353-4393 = 3.69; 29.9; 27.5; 34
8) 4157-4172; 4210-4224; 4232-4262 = -0.38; 32.8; 31.5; 29.4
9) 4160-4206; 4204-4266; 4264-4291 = 0.78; 30.6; 28.9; 28.3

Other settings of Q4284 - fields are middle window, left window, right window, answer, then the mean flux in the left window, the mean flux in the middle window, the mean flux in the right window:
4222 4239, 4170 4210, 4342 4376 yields 0.252 mag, 29.9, 24.8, 35.7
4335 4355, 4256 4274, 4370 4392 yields -0.090 mag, 28.7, 33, 31.2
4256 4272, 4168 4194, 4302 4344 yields 0.013 mag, 30.8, 29.8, 29.7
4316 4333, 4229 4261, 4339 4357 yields -0.032 mag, 28.8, 32.9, 32.8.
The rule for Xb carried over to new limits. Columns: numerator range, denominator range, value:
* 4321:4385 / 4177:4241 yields 1.16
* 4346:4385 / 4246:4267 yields 1.21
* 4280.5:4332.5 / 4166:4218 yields 0.90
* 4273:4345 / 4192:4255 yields 0.99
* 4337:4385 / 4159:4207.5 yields 1.12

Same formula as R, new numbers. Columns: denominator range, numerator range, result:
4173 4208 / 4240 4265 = 1.01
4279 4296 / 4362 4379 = 1.35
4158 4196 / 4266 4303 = 0.90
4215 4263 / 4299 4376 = 1.21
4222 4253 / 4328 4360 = 1.31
